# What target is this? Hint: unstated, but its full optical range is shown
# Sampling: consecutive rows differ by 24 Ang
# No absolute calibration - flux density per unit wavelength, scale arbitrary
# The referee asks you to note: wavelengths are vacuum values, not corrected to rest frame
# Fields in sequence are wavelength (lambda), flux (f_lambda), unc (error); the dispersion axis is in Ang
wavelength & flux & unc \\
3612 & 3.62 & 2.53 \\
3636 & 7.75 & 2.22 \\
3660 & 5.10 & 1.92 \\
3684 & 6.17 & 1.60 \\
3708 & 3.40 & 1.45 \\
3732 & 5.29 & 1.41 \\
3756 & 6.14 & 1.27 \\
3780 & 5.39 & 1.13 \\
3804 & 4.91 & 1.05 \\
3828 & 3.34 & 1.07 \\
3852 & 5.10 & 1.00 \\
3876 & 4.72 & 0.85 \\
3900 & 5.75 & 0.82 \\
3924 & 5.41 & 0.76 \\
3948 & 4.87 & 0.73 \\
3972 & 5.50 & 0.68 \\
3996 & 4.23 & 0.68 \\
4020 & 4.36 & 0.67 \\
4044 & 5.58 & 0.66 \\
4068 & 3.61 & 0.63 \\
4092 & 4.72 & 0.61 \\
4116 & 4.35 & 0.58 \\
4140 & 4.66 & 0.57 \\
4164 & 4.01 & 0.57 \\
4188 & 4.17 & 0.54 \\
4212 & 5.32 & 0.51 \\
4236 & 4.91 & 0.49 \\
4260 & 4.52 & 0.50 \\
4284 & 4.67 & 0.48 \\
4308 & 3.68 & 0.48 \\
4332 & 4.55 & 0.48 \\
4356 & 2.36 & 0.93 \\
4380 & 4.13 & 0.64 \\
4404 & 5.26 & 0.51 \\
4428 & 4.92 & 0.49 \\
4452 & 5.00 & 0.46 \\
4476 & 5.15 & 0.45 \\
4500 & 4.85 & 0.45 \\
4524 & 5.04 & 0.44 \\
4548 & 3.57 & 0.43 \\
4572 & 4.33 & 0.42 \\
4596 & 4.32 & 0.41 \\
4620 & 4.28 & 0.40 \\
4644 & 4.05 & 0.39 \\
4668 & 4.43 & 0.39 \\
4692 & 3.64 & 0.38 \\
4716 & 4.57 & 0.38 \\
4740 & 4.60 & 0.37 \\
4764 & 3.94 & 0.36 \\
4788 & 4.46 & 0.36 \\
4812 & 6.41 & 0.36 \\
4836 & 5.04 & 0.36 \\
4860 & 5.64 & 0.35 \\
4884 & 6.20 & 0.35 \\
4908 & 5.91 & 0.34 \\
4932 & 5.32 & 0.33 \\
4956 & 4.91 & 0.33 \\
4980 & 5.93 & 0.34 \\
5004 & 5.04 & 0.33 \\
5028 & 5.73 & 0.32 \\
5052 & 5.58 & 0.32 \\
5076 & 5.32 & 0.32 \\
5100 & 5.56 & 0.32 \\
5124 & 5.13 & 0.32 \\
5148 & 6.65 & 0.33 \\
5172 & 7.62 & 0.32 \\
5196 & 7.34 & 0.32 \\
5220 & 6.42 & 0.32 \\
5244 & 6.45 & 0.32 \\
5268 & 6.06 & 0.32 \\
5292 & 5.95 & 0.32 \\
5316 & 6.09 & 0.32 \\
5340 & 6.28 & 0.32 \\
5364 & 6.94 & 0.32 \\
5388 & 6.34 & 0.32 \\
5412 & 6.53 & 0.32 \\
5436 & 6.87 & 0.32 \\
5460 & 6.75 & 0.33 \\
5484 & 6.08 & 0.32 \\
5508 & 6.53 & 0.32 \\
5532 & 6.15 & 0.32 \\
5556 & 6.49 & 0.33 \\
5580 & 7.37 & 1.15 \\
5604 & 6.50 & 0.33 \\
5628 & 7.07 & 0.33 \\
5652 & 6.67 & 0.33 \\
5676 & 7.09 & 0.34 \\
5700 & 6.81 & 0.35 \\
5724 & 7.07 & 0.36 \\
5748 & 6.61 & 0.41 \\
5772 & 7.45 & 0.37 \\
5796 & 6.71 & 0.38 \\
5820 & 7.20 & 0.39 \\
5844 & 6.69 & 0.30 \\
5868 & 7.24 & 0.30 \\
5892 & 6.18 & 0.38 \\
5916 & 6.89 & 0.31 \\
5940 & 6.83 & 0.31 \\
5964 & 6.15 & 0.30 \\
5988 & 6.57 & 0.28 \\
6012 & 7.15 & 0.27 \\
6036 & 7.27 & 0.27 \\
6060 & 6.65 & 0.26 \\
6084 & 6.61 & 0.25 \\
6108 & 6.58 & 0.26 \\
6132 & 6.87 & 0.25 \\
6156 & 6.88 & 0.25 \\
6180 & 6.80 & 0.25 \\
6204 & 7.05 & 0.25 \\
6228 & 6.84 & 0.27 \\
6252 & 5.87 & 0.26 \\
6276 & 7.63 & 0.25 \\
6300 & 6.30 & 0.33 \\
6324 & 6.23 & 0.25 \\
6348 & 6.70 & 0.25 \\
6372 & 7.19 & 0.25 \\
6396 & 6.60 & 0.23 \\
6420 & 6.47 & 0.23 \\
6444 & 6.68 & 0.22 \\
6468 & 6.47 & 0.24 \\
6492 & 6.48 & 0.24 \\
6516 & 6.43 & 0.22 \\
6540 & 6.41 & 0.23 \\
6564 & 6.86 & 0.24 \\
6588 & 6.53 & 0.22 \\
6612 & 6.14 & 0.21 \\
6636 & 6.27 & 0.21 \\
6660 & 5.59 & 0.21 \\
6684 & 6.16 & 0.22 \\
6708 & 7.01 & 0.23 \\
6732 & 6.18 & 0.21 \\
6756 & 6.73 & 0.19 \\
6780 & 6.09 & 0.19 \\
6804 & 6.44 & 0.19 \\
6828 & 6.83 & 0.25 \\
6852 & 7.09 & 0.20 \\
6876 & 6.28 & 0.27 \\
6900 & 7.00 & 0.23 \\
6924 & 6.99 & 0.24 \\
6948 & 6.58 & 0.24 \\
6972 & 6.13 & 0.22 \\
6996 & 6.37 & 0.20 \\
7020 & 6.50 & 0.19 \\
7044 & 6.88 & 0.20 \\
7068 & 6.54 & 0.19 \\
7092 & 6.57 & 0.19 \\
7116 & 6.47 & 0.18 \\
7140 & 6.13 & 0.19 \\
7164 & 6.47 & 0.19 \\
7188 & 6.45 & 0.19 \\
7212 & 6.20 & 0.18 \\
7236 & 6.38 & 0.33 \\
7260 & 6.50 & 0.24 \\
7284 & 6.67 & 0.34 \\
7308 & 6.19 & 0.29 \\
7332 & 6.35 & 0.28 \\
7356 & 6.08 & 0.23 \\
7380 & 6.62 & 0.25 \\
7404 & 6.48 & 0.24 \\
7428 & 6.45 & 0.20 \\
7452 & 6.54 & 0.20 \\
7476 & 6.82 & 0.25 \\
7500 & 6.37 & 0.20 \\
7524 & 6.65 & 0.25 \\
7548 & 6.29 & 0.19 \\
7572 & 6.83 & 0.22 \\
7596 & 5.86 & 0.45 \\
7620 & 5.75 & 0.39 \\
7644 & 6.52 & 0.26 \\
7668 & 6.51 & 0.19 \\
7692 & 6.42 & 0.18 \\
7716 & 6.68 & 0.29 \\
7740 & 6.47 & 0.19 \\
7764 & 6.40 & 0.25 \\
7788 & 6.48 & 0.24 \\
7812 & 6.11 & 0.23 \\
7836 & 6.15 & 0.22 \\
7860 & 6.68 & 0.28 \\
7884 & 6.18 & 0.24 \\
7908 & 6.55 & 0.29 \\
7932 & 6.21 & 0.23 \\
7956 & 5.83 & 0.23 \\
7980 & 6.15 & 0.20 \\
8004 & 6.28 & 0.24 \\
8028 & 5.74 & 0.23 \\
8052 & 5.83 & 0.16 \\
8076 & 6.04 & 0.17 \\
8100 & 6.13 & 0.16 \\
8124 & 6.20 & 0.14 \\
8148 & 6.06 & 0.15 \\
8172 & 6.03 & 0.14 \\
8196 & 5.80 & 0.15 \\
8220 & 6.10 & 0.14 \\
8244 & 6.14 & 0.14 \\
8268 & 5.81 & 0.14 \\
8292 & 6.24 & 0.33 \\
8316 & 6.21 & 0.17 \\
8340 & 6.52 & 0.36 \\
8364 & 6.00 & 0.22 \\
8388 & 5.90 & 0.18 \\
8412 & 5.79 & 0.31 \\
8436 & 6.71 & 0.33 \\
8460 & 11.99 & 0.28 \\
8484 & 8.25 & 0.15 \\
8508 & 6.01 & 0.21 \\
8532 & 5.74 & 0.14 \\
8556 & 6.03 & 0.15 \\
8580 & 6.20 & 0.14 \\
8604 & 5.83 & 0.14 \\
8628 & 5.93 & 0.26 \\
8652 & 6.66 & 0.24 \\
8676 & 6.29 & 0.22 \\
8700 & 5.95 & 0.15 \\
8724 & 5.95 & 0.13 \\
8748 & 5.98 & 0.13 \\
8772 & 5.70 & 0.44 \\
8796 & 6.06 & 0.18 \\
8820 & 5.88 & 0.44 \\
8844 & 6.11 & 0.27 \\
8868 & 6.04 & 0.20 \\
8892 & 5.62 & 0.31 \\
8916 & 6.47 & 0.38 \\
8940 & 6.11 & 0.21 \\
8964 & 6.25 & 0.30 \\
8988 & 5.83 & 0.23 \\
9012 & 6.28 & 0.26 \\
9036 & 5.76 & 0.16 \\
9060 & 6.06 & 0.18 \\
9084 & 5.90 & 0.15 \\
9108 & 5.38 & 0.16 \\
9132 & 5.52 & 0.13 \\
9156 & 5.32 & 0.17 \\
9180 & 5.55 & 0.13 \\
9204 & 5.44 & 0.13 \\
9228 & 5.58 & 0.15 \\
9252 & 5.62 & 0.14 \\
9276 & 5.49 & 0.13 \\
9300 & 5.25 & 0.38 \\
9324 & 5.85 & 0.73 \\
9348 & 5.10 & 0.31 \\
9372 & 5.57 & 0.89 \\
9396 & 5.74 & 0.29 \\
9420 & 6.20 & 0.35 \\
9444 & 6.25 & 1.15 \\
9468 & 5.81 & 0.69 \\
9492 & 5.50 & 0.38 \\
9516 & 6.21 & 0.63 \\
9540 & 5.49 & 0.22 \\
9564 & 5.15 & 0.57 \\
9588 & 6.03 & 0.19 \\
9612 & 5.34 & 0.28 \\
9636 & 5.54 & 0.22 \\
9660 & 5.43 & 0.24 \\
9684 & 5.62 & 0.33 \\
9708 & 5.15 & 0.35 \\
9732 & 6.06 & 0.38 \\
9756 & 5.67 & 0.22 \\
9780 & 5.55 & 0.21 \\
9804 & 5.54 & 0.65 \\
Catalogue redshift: 0.289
